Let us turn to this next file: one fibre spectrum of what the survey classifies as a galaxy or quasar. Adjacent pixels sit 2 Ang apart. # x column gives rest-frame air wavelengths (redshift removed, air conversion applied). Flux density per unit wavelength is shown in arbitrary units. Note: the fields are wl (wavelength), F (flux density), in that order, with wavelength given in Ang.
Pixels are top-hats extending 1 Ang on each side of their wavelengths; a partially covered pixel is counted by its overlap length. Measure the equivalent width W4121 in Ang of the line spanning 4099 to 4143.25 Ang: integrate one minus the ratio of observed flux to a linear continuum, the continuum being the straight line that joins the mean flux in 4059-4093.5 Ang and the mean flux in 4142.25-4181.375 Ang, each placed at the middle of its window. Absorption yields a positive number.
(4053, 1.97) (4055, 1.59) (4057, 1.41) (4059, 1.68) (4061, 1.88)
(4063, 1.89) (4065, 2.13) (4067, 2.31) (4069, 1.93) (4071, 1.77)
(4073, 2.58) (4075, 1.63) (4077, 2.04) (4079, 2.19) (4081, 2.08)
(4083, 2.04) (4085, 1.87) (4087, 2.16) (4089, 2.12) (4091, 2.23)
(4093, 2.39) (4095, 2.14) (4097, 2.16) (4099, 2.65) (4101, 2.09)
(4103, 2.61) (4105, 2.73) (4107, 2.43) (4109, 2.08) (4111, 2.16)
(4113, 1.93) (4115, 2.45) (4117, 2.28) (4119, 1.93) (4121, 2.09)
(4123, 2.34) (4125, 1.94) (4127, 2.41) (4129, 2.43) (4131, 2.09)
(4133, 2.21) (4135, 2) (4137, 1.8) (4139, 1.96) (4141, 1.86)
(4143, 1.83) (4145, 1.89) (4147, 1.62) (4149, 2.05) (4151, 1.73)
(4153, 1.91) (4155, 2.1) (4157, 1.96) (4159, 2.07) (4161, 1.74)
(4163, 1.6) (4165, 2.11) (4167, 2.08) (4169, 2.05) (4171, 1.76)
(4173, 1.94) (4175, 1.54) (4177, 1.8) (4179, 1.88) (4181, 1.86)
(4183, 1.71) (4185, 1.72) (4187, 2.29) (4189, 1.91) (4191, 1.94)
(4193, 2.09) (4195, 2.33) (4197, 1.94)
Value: -4.93 Ang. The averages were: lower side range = 2.06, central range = 2.18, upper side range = 1.88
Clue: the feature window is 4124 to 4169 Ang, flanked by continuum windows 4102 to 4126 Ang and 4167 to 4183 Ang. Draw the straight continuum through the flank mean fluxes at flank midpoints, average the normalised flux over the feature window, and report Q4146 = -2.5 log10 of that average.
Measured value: 0.03 mag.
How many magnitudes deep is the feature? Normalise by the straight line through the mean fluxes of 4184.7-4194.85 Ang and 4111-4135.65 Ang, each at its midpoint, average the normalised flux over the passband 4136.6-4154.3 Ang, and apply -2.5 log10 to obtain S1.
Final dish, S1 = 0.15 mag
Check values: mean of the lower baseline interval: 2.18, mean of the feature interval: 1.86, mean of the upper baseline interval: 2.04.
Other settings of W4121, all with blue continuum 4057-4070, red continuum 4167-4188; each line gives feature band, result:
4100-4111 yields -2.7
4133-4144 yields -0.2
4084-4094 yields -1.3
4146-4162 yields -0.2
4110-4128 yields -2.6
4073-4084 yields -0.7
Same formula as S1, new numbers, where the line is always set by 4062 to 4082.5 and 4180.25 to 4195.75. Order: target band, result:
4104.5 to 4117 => -0.13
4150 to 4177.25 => 0.06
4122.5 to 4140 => -0.06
